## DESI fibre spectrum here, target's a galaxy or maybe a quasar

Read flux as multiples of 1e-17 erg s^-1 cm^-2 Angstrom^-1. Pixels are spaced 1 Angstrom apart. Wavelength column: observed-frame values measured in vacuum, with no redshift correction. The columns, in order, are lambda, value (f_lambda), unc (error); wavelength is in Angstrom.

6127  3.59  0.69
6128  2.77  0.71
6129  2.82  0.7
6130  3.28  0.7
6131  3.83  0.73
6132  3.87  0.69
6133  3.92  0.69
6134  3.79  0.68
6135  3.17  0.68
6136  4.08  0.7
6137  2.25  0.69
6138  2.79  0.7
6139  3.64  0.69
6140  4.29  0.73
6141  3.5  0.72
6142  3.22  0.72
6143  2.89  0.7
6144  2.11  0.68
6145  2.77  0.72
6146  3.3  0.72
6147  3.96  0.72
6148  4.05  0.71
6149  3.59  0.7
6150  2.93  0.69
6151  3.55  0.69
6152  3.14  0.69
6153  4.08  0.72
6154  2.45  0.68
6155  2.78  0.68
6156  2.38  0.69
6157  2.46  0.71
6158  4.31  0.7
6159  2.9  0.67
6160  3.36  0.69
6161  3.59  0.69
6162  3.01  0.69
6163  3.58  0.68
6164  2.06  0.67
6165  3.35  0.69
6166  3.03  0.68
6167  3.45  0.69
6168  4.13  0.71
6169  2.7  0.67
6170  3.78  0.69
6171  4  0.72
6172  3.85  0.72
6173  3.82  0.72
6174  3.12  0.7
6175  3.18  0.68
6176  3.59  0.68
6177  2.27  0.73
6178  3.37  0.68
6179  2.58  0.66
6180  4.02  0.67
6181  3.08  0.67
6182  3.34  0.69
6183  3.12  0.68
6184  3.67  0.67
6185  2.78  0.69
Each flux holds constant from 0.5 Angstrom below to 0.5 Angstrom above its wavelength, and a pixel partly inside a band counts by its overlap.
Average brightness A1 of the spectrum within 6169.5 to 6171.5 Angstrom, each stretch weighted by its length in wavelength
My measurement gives 3.89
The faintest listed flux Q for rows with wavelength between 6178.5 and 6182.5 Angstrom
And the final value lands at 2.58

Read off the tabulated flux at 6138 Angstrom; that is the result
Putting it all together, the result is 2.79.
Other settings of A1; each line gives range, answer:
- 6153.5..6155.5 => 2.62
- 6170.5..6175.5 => 3.59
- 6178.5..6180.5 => 3.3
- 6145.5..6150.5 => 3.57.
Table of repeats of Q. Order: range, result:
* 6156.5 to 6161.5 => 2.46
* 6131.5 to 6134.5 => 3.79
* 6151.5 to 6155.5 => 2.45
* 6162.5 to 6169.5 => 2.06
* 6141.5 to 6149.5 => 2.11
